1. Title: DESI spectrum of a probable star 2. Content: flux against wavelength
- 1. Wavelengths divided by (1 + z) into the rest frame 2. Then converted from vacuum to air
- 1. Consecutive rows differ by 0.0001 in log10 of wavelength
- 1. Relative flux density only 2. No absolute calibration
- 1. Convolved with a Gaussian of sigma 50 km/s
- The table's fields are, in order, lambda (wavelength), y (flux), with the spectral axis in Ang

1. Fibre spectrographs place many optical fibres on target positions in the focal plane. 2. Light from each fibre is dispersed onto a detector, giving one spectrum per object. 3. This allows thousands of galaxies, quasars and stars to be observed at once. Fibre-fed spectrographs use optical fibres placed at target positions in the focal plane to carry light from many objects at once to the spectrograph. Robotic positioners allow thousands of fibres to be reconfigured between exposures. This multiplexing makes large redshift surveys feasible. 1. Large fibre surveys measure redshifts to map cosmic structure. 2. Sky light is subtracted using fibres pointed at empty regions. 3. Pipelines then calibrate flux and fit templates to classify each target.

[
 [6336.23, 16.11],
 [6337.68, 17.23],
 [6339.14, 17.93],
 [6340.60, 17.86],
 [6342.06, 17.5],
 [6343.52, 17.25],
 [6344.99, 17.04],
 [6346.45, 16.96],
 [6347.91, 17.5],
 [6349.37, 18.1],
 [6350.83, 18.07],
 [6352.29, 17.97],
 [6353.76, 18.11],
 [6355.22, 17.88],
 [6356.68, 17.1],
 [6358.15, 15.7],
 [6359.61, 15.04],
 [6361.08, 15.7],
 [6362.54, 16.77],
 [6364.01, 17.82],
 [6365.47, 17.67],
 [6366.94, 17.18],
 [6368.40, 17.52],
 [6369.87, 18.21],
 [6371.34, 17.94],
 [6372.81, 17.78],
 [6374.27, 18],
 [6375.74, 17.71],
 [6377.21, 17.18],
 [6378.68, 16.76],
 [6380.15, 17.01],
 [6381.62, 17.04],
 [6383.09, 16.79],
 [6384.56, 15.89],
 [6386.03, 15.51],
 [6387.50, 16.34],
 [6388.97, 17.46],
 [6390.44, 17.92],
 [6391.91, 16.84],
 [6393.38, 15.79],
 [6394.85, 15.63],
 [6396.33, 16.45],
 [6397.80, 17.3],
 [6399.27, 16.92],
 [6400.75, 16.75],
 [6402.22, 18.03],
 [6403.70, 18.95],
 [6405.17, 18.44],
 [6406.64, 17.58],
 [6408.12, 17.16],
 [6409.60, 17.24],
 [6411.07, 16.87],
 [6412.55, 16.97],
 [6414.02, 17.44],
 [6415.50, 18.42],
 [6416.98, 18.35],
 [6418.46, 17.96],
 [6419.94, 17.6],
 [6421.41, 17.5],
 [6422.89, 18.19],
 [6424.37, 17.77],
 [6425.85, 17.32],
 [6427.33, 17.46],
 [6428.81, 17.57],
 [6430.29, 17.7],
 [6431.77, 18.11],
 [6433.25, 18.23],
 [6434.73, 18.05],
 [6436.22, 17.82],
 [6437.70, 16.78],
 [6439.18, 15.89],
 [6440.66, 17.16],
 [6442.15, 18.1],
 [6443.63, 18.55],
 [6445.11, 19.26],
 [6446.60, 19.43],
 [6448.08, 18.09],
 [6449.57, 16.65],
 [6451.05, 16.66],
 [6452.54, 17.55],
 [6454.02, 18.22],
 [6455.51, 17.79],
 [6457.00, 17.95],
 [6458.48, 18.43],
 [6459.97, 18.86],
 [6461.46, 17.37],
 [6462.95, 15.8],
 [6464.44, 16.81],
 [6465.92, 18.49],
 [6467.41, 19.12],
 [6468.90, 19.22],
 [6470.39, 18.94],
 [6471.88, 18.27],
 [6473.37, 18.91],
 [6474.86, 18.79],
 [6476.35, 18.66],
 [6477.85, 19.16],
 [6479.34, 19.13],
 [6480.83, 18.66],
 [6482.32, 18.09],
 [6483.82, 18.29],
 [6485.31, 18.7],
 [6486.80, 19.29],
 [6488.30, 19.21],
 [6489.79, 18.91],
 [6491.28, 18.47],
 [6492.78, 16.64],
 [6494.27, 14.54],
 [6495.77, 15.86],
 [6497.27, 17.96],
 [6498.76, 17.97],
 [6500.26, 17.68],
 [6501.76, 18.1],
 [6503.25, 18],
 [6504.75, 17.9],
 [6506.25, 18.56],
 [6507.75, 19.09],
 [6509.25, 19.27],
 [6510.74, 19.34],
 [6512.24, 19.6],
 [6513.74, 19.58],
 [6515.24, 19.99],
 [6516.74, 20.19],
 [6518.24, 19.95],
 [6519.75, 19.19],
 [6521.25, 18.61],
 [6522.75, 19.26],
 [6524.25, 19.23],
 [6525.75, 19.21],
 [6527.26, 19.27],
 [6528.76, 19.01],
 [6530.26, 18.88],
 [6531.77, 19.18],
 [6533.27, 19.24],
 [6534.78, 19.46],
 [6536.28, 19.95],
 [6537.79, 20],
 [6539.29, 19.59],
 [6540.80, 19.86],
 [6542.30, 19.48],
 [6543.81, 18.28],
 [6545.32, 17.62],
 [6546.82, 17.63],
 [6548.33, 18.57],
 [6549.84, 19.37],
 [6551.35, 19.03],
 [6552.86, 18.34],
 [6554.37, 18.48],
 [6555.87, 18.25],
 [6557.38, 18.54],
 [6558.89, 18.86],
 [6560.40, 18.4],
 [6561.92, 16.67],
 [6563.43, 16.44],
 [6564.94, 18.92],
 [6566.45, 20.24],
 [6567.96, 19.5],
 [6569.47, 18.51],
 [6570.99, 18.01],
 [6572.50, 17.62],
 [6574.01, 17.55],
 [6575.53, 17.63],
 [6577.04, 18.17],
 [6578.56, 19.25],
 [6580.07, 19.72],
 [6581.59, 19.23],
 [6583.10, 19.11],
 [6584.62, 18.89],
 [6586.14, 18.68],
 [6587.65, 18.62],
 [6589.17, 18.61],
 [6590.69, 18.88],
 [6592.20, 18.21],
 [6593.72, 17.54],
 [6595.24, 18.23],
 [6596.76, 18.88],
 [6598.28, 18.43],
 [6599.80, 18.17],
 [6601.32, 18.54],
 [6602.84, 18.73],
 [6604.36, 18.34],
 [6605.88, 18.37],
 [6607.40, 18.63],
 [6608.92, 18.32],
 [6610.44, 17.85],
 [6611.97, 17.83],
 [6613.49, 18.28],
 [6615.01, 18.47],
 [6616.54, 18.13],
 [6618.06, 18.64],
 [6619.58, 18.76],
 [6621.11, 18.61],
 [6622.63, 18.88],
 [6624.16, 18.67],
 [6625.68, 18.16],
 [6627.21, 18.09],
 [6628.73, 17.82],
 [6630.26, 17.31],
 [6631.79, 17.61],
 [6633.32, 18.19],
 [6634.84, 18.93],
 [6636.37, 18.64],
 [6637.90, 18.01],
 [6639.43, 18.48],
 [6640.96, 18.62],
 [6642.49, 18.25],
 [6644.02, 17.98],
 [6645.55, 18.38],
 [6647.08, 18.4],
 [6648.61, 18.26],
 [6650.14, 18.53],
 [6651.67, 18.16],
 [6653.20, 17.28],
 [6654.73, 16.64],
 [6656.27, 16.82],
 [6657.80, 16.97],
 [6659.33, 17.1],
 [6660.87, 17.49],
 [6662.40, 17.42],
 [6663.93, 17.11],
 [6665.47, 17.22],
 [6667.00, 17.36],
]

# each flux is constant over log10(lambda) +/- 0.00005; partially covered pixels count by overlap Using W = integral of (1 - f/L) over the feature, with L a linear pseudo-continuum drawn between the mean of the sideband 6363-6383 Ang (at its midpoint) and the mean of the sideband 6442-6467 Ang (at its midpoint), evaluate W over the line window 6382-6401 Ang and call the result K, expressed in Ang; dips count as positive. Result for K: 1.1 Ang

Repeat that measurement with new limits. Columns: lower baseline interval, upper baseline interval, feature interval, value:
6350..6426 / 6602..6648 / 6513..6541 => -2.46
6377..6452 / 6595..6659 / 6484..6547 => -3.51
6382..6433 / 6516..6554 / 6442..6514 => 0.30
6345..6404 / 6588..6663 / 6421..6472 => -1.30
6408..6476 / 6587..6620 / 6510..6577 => -2.51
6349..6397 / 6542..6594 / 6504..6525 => -1.37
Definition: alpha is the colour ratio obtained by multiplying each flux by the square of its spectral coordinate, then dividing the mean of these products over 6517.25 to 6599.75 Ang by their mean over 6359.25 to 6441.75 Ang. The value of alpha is 1.1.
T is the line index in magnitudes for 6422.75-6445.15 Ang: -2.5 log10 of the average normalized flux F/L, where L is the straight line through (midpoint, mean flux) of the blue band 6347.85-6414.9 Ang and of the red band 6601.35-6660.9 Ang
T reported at -0.02 mag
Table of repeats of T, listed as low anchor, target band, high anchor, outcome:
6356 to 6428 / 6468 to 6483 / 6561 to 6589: -0.06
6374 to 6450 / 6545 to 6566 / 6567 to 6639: -0.01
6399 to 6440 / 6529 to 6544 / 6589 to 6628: -0.08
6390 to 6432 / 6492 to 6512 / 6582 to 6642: 0.00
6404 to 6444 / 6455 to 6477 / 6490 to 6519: -0.01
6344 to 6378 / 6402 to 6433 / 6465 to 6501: 0.00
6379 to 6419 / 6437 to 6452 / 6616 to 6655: -0.02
